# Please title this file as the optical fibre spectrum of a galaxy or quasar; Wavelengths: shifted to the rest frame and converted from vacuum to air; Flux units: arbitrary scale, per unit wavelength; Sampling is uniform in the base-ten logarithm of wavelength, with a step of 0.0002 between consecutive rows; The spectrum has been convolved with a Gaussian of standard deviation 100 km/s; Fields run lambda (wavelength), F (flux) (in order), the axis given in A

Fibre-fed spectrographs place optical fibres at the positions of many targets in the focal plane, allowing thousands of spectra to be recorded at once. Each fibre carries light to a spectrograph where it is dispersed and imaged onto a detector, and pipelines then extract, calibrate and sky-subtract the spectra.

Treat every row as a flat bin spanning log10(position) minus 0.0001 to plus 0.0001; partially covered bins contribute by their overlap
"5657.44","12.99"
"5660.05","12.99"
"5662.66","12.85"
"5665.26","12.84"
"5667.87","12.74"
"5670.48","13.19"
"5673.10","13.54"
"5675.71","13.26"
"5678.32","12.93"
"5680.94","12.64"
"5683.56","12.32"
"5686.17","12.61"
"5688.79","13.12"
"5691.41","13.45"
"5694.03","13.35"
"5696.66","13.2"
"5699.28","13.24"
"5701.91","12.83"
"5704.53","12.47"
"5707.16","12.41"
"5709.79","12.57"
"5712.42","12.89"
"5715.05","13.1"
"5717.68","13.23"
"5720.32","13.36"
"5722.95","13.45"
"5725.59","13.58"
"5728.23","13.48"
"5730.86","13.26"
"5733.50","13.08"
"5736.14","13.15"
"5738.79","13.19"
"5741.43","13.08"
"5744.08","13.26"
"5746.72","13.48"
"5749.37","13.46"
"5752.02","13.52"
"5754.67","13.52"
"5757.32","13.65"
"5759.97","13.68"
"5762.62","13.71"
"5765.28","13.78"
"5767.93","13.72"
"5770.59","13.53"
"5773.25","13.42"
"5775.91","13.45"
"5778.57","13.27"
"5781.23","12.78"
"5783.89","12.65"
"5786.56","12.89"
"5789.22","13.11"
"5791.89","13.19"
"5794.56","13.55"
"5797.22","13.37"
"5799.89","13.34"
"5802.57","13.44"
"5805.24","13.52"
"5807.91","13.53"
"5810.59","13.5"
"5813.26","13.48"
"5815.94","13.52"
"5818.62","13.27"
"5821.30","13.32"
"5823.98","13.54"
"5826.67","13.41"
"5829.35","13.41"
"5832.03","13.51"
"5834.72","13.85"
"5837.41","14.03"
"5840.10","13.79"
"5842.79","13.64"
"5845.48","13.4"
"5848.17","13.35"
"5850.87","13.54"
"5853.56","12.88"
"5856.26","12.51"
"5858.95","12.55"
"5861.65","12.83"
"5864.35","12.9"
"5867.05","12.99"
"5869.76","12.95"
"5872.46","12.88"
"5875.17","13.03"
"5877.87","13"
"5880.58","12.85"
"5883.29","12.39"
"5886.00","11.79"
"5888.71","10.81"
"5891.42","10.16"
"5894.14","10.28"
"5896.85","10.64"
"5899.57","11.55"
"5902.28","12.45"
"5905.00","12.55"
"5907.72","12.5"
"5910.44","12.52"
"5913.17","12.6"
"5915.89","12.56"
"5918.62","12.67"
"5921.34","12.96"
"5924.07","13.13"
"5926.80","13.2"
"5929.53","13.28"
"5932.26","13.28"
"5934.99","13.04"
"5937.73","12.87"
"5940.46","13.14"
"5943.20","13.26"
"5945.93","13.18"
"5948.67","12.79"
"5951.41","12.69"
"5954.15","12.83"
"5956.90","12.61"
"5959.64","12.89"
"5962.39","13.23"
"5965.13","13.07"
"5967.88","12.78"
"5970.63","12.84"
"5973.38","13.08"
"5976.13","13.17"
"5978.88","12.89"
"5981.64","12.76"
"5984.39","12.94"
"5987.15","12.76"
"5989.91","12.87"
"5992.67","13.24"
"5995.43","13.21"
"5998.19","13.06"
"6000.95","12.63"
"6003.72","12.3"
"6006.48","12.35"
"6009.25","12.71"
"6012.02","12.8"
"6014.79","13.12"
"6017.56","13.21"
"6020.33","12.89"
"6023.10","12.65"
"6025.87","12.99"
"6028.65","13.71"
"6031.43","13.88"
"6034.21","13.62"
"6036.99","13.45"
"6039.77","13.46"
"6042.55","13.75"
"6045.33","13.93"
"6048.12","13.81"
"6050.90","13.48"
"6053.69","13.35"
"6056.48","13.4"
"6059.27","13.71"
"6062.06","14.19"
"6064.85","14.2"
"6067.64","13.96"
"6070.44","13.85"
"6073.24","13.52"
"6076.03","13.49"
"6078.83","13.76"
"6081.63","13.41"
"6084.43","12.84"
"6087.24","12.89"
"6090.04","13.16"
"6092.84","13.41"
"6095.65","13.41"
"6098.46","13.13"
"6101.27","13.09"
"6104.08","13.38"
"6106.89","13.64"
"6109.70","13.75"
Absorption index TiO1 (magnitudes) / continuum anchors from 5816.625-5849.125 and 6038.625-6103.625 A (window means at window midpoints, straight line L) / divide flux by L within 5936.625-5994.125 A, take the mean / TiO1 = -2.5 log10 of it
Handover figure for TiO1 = 0.05 mag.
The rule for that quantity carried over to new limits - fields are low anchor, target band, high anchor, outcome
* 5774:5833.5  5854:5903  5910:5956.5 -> 0.08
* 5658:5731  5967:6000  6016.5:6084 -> 0.04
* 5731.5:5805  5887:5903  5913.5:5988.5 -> 0.19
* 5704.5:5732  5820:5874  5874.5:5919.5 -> -0.08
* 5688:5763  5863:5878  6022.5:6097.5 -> 0.03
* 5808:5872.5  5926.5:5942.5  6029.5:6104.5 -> 0.02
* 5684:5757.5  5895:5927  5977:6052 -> 0.06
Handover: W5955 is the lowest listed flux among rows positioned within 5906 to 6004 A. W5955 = 12.3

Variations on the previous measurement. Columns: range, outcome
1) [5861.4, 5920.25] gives 10.16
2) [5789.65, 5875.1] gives 12.51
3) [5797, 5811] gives 13.34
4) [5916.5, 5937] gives 12.67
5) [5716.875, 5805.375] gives 12.65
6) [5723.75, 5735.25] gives 13.08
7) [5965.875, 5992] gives 12.76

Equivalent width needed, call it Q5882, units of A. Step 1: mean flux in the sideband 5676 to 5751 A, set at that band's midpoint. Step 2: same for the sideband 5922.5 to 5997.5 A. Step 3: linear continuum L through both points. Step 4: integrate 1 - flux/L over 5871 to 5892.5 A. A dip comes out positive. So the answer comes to 1.5 A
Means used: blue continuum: 13.1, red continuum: 13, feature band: 12.1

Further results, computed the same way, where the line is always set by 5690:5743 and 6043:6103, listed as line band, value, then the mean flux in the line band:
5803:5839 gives -0.8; 13.5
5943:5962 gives 0.7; 12.9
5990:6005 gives 0.6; 12.9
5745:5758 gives -0.3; 13.5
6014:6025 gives 0.4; 13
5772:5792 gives 0.2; 13.1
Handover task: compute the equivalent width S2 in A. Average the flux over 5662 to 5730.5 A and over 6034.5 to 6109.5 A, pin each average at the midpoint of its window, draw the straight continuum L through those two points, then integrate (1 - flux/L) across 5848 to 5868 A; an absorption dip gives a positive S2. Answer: 0.5 A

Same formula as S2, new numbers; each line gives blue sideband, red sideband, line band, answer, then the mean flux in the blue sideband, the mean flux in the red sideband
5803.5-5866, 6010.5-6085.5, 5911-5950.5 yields 1.3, 13.4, 13.5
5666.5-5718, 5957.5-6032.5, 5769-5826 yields -1.6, 12.9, 13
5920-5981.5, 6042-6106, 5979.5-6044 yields 1.0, 13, 13.5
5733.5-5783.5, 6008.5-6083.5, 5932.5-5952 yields 0.6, 13.4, 13.5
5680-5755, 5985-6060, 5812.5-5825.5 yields -0.3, 13.1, 13.2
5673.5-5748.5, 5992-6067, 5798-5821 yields -0.5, 13.1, 13.3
